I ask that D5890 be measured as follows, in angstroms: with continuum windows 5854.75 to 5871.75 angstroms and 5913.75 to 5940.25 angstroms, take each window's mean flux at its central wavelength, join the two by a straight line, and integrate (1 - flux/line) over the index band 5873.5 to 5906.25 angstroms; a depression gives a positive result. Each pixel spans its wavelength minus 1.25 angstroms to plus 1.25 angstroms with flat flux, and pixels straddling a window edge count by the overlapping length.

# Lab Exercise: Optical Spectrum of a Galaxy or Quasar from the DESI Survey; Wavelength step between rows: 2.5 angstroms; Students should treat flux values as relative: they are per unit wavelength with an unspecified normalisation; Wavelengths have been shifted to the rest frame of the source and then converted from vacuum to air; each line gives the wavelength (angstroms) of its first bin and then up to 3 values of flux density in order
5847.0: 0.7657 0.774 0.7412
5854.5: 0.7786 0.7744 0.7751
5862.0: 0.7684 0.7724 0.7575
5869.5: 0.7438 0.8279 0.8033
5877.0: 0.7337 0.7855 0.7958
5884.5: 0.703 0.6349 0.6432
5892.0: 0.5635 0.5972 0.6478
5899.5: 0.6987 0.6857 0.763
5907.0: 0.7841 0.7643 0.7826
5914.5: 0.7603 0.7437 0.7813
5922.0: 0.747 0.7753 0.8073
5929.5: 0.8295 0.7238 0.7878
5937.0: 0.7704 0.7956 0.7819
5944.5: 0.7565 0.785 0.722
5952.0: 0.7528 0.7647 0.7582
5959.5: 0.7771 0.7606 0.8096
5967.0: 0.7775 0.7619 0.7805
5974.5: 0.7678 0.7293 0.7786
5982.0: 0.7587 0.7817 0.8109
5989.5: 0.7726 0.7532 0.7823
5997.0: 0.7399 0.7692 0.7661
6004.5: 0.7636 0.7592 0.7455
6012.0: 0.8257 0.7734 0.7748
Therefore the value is 3.2 angstroms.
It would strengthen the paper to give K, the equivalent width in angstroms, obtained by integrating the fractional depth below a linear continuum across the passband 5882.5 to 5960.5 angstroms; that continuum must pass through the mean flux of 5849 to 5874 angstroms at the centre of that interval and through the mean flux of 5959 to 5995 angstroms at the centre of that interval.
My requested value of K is 3.4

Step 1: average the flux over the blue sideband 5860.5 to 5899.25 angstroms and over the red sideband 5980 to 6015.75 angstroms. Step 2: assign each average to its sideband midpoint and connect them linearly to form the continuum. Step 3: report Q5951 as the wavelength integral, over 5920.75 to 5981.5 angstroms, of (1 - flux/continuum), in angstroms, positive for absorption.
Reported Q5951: -1.6 angstroms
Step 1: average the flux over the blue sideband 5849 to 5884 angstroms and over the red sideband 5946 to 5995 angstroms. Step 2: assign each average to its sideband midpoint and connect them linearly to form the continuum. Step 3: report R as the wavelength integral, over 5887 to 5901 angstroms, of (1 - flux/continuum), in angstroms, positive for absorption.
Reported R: 2.5 angstroms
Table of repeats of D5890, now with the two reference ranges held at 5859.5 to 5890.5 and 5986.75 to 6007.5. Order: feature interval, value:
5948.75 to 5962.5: 0.1 angstroms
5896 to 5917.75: 0.5 angstroms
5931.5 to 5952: -0.2 angstroms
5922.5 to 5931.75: -0.4 angstroms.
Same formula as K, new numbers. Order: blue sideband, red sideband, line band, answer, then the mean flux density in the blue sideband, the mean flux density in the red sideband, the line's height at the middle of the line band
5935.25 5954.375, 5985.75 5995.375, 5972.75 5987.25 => 0.1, 0.767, 0.78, 0.777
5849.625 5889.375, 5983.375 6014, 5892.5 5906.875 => 1.5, 0.757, 0.772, 0.76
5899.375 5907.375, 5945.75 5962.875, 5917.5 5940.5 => -1.0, 0.732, 0.76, 0.746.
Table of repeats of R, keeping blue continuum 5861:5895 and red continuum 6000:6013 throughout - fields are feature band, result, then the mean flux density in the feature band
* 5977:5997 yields -0.2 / 0.772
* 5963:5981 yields -0.3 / 0.772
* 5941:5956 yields -0.2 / 0.76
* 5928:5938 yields -0.5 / 0.779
